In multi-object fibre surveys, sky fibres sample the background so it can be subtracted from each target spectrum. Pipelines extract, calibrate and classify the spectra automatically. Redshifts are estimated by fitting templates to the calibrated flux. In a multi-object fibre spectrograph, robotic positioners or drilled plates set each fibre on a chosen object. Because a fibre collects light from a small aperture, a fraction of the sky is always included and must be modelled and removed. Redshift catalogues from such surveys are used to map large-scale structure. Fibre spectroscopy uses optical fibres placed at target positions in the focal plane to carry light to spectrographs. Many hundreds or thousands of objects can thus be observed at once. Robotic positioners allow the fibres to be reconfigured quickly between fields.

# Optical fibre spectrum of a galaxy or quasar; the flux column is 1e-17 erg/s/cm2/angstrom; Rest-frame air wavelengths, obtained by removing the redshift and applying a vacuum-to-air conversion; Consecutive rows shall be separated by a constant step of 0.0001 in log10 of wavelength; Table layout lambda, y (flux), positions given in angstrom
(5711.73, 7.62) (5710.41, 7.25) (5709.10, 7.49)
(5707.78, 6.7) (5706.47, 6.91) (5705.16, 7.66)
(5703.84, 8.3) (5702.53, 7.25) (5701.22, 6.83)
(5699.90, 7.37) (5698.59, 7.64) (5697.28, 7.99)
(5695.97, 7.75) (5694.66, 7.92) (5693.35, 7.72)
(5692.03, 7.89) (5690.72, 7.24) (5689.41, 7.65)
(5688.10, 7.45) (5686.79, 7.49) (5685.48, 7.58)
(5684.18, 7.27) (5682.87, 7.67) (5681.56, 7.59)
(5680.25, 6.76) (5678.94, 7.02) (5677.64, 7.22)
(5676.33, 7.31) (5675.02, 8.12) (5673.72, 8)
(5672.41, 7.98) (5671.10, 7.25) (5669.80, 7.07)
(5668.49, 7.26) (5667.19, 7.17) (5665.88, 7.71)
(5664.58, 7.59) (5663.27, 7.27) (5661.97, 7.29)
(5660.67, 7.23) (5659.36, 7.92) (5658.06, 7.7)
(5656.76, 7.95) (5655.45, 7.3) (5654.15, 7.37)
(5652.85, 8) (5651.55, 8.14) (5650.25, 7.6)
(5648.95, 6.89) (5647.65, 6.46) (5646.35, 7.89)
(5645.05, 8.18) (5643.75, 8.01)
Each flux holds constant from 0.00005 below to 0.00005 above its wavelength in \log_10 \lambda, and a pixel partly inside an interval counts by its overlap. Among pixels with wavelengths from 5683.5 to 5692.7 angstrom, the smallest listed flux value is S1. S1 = 7.24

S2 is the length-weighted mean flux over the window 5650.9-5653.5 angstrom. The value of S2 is 8.08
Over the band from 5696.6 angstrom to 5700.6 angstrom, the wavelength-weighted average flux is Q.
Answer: 7.66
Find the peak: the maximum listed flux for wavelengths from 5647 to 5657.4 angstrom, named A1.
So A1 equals 8.14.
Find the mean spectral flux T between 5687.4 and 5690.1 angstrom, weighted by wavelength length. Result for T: 7.54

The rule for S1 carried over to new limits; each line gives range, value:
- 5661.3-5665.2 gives 7.27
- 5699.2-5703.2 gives 6.83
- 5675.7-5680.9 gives 6.76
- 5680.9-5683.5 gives 7.59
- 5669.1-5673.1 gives 7.07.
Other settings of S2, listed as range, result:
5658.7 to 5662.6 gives 7.48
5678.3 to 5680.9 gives 6.88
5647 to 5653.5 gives 7.42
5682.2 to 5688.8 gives 7.5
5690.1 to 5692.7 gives 7.54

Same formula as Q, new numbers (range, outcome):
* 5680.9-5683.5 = 7.62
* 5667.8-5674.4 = 7.52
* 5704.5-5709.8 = 7.2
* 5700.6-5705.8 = 7.51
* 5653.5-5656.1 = 7.34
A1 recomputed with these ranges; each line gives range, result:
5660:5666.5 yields 7.71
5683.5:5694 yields 7.89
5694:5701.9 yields 7.99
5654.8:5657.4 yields 7.95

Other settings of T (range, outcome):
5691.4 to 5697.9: 7.85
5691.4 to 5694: 7.78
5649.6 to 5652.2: 7.88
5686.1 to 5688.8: 7.47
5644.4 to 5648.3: 7.51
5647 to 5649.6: 6.68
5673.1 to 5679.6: 7.54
